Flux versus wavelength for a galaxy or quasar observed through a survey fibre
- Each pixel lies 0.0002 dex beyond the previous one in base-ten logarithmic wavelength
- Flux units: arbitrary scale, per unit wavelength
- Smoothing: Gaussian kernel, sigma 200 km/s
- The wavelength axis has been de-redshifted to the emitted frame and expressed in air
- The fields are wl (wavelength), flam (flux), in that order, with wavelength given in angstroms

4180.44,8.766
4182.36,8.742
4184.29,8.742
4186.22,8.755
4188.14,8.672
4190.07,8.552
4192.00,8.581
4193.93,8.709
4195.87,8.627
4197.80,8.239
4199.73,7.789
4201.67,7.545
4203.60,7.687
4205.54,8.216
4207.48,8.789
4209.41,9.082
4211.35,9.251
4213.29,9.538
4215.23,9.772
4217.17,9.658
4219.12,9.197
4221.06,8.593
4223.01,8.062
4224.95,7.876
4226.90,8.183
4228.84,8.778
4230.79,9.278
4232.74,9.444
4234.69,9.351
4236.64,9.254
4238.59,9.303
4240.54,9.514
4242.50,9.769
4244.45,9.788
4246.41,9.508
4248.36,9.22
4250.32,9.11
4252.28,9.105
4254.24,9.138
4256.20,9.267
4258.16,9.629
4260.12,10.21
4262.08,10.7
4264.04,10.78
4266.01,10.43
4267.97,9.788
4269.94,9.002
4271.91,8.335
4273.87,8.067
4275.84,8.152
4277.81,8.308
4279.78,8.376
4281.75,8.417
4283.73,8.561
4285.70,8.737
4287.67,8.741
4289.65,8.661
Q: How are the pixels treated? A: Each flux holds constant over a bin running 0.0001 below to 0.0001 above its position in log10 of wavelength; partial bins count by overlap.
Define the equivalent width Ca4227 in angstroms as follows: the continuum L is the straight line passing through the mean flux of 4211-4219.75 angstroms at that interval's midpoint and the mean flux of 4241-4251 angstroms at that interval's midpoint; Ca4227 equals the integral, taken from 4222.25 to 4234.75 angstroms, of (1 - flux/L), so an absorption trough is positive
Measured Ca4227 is 1.1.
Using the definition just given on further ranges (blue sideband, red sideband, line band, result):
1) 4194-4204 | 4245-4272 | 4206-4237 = -1.2 angstroms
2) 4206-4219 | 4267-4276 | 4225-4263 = -1.6 angstroms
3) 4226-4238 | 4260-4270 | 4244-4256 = 0.5 angstroms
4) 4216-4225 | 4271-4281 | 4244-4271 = -4.0 angstroms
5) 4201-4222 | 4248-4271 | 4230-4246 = -0.2 angstroms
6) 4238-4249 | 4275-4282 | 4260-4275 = -1.6 angstroms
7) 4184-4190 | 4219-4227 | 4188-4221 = -0.7 angstroms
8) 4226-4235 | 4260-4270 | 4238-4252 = 0.1 angstroms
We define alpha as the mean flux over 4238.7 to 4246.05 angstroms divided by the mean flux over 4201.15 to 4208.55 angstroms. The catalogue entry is 1.2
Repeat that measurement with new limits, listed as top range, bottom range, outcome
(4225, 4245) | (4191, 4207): 1.12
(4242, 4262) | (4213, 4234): 1.07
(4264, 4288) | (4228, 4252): 0.94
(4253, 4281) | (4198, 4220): 1.06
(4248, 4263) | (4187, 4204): 1.15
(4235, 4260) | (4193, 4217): 1.09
